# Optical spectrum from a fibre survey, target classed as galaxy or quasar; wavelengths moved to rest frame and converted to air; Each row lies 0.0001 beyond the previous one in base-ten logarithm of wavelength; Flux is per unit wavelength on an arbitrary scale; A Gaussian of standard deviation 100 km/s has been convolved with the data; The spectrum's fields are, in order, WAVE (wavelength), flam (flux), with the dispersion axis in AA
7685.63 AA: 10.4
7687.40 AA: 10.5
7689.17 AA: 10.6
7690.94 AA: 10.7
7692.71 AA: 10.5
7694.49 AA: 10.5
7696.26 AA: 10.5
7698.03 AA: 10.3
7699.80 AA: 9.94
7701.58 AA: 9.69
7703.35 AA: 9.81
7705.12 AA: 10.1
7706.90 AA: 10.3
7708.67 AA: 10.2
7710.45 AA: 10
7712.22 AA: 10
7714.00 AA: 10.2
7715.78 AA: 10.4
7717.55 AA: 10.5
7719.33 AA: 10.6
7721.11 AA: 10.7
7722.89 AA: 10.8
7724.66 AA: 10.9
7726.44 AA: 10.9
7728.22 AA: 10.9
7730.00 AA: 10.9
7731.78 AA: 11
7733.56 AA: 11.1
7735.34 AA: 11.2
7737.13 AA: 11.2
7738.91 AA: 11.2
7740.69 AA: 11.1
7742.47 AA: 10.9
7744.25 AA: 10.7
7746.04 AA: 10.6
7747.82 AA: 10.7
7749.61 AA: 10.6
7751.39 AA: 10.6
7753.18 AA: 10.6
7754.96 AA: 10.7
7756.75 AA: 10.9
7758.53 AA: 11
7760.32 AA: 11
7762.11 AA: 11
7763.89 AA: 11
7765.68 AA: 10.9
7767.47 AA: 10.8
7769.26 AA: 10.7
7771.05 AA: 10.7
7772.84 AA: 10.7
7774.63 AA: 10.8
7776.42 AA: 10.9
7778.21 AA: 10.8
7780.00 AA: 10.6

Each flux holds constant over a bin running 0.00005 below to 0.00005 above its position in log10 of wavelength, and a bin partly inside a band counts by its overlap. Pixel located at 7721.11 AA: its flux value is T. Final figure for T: 10.7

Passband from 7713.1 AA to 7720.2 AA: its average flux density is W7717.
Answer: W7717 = 10.4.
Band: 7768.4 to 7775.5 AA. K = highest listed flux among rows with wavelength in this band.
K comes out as 10.8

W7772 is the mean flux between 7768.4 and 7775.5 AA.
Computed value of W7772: 10.7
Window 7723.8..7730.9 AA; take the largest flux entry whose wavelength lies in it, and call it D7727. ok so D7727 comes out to 10.9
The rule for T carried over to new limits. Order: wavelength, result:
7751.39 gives 10.6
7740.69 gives 11.1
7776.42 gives 10.9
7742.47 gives 10.9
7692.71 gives 10.5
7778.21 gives 10.8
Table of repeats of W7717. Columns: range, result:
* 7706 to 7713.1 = 10.1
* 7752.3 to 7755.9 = 10.7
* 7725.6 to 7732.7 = 10.9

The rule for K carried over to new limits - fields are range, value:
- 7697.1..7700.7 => 10.3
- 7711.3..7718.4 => 10.5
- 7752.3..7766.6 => 11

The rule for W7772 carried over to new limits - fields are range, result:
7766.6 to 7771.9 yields 10.7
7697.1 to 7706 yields 9.98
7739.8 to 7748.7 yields 10.8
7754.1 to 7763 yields 10.9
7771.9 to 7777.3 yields 10.8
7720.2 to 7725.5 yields 10.8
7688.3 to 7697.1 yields 10.6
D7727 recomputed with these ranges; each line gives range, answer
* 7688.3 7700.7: 10.7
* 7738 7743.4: 11.2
